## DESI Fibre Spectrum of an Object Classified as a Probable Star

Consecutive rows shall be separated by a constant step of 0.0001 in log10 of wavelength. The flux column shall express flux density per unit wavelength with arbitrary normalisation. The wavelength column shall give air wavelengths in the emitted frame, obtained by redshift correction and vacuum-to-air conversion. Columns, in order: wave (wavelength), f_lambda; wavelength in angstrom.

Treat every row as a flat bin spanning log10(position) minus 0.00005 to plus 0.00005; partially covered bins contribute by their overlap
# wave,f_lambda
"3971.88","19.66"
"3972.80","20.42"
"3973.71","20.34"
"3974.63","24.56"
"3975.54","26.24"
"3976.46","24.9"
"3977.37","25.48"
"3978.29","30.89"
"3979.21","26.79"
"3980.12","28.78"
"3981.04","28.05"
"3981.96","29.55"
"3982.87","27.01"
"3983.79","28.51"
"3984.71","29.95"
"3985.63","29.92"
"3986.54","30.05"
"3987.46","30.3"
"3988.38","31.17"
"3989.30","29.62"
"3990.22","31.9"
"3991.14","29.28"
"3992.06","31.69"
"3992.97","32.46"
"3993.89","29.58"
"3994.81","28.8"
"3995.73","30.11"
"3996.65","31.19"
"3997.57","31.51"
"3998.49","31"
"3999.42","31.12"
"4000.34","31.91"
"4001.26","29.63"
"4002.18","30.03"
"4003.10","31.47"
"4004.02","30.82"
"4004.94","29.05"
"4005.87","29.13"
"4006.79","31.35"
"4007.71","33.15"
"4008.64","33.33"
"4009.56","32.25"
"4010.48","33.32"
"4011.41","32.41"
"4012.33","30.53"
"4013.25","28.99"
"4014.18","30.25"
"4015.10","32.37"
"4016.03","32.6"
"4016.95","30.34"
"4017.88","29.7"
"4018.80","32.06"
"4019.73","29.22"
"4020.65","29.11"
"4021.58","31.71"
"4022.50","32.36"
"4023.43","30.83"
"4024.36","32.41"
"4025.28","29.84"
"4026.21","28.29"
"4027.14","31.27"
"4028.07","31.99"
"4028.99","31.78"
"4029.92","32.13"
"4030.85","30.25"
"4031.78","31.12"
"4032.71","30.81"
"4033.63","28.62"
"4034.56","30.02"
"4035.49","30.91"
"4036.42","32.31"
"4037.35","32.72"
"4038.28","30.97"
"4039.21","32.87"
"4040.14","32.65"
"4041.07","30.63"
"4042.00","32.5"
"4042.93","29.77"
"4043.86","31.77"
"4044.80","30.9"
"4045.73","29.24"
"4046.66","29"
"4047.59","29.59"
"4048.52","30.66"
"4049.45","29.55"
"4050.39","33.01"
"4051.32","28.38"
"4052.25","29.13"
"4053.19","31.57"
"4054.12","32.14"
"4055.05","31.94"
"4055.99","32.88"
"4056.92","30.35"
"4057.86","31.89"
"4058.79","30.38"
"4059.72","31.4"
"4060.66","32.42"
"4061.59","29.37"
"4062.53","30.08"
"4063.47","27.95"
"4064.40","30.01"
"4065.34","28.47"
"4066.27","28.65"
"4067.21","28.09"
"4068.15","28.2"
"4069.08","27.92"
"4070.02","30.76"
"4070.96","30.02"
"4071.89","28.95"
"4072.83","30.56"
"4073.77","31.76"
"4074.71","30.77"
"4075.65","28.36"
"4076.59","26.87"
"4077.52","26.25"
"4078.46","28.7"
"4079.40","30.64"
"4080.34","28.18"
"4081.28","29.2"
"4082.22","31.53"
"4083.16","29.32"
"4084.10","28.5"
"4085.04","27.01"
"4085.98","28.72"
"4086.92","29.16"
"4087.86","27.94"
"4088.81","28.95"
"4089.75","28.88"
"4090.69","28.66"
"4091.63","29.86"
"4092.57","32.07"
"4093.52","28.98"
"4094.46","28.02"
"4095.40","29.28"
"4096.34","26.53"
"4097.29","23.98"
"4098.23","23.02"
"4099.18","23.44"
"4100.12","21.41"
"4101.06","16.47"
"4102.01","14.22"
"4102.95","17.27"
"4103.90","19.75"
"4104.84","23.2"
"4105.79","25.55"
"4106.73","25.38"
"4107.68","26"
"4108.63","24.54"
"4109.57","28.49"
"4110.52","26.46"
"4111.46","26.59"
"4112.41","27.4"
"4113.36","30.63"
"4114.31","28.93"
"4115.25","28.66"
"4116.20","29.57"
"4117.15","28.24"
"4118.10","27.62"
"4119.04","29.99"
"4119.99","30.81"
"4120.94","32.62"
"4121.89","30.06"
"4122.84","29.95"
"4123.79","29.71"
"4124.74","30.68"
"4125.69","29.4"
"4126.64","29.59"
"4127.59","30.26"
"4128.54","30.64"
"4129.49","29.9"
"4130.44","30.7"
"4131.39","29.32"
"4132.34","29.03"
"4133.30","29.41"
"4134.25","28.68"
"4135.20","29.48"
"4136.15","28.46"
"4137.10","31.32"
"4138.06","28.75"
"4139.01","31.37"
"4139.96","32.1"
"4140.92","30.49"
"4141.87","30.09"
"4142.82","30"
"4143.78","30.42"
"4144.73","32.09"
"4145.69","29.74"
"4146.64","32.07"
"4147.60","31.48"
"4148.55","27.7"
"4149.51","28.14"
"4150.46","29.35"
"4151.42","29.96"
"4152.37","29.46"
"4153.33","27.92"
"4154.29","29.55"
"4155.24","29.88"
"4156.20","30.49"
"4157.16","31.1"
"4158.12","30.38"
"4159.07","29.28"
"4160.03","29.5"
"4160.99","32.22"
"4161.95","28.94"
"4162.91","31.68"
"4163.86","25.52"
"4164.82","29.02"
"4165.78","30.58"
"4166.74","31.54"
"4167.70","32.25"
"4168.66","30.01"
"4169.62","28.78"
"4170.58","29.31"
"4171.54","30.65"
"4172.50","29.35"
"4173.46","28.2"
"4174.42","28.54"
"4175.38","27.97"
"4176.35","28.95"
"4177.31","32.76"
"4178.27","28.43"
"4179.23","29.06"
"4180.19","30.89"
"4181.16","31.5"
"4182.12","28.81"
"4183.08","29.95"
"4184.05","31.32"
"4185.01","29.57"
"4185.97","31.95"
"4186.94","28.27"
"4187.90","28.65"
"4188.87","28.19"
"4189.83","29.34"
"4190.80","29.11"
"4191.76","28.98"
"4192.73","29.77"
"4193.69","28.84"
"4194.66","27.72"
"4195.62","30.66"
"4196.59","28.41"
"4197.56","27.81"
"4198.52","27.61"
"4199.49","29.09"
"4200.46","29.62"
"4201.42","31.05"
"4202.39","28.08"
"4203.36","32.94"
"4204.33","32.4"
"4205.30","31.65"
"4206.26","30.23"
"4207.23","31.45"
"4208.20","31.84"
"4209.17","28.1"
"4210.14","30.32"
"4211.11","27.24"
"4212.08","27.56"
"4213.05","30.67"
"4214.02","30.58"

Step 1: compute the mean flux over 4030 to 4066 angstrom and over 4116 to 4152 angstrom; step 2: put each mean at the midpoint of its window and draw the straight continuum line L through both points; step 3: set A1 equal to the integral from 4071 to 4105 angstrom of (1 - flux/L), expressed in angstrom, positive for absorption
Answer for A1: 3.9 angstrom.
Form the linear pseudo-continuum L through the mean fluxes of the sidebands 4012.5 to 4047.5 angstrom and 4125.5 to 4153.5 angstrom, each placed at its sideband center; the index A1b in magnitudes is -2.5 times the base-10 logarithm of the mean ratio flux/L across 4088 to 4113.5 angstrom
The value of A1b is 0.19 mag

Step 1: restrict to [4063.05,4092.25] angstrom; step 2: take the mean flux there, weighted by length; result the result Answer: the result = 29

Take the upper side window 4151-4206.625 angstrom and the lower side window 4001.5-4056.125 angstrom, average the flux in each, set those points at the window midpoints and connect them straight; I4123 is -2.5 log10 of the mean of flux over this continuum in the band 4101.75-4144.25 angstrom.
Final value 0.07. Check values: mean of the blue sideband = 31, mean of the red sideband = 29.7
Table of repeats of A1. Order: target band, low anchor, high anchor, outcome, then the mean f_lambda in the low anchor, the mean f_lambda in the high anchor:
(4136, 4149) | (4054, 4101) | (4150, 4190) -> -0.4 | 28.8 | 29.7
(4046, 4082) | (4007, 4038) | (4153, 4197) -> 1.1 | 31.2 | 29.7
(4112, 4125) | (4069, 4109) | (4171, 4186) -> -0.8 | 26.9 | 29.8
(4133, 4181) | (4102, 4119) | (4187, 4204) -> -3.8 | 25.9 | 29.2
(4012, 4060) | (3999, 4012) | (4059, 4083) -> -0.7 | 31.4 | 29.4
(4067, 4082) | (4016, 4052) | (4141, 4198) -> 0.7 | 30.8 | 29.7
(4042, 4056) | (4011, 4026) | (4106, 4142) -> -0.1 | 30.9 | 29.2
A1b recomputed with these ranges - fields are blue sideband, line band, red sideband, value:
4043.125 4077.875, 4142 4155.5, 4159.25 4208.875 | 0.00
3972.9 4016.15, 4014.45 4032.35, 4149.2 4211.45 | -0.04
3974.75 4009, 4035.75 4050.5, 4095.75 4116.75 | -0.14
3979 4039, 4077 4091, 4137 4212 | 0.06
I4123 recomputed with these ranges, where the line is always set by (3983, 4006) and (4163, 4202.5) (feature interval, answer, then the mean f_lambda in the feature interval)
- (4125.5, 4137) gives 0.002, 29.6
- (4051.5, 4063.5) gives -0.030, 30.9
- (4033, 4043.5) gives -0.040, 31.3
